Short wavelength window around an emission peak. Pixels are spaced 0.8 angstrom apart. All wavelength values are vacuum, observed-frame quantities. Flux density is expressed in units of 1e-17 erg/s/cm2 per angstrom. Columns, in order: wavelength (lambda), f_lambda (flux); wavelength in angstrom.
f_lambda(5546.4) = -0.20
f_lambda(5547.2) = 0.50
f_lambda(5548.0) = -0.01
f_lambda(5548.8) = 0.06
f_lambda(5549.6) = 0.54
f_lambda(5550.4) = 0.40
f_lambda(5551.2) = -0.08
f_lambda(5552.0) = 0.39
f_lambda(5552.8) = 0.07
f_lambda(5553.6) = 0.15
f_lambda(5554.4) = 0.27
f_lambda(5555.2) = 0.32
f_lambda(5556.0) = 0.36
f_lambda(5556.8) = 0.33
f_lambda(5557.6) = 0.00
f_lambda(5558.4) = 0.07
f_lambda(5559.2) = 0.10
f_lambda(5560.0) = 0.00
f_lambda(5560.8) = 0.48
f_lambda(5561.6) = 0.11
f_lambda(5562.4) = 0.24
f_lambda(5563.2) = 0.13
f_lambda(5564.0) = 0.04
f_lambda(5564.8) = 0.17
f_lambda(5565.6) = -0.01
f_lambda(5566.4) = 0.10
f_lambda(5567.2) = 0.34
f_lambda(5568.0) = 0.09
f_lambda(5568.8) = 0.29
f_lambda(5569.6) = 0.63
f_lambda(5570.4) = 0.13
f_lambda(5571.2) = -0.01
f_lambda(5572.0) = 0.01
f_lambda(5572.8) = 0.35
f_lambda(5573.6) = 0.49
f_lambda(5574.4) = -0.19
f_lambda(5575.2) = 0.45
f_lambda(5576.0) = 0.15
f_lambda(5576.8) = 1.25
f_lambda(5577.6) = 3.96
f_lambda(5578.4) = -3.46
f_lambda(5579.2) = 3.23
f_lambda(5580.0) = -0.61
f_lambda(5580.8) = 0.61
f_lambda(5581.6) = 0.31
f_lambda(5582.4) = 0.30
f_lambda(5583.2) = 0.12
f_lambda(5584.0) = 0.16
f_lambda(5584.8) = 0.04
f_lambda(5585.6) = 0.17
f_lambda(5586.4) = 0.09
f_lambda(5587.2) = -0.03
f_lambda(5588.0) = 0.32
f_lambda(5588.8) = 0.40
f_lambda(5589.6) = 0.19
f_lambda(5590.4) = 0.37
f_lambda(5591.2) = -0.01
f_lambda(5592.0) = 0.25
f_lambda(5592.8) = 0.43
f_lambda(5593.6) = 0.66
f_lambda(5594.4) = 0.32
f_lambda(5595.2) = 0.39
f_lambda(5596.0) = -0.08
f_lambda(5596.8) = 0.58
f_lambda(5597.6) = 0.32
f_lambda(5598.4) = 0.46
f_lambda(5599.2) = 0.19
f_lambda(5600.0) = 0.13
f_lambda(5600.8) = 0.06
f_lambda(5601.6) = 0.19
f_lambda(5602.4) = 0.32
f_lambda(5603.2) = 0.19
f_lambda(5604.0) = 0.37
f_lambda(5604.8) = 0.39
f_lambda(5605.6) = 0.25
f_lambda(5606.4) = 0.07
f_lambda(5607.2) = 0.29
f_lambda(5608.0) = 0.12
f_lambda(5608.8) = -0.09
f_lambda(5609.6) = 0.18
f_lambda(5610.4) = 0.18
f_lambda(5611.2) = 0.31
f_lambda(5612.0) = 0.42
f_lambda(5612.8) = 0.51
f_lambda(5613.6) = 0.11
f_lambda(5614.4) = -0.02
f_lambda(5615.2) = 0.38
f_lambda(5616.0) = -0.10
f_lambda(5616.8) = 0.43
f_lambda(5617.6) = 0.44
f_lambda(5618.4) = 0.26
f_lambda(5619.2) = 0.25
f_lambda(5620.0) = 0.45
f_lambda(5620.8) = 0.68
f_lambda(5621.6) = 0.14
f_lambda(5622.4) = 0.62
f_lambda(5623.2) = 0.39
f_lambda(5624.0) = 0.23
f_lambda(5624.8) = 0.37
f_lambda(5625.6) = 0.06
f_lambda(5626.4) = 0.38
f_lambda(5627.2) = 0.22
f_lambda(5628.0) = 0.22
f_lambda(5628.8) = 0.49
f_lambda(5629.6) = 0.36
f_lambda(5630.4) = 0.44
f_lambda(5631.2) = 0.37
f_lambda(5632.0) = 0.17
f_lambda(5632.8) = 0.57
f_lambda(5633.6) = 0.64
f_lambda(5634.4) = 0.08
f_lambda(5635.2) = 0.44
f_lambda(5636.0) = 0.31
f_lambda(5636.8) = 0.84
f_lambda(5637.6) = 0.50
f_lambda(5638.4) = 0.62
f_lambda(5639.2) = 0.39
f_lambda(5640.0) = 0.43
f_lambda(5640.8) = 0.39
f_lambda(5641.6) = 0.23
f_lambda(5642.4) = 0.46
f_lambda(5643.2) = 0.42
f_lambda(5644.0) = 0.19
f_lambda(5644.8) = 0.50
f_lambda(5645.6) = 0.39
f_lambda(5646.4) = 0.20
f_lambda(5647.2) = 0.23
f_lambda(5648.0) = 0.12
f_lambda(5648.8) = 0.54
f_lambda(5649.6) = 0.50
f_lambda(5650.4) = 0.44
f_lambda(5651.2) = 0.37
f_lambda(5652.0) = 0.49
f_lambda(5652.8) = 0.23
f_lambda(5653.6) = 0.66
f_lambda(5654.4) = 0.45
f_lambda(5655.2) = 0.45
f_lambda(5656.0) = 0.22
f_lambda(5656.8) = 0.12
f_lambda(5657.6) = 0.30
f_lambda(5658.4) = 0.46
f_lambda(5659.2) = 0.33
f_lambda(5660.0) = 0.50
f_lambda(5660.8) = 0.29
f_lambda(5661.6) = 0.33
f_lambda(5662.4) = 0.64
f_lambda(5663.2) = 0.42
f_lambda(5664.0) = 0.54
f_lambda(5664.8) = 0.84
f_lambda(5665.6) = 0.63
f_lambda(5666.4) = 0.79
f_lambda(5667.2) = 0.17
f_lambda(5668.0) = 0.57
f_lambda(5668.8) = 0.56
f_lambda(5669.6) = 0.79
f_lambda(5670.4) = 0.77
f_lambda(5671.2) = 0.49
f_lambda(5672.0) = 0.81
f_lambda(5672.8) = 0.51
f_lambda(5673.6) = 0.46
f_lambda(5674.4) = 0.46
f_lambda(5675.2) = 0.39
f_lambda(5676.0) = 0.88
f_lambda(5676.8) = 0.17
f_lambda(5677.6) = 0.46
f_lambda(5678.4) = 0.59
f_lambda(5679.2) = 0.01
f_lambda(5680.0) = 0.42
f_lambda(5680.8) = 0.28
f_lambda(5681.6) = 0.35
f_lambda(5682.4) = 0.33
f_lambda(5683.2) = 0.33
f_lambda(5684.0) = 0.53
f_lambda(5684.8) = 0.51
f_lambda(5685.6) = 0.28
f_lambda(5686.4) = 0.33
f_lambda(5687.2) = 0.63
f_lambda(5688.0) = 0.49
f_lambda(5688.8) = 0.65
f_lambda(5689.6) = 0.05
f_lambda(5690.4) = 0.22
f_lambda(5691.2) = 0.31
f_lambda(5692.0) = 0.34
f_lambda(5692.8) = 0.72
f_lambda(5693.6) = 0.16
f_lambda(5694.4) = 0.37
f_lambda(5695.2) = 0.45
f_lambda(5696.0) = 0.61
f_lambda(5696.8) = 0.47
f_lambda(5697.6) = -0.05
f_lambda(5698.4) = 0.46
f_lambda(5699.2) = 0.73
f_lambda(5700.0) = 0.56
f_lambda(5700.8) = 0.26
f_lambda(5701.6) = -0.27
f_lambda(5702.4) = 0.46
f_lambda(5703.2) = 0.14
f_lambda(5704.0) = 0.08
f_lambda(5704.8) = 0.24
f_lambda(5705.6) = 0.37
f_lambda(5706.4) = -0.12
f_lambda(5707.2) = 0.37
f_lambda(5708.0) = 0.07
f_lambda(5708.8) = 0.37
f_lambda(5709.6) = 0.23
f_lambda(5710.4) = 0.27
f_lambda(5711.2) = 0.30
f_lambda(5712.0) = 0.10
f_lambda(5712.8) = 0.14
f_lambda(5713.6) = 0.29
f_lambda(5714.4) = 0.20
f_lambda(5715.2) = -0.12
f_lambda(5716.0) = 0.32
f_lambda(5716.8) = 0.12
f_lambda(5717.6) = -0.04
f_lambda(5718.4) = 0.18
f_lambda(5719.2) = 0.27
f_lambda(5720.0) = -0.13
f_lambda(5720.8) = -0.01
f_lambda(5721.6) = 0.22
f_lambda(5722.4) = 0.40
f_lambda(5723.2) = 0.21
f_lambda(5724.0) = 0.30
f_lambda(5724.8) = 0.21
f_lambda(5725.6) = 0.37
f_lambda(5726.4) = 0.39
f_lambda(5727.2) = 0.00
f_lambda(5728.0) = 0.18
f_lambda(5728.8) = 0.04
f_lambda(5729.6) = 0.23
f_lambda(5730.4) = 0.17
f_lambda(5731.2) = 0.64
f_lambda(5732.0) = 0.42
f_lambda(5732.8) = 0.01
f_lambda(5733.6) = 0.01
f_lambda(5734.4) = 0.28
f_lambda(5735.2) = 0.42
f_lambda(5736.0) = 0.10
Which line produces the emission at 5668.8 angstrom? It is C III]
